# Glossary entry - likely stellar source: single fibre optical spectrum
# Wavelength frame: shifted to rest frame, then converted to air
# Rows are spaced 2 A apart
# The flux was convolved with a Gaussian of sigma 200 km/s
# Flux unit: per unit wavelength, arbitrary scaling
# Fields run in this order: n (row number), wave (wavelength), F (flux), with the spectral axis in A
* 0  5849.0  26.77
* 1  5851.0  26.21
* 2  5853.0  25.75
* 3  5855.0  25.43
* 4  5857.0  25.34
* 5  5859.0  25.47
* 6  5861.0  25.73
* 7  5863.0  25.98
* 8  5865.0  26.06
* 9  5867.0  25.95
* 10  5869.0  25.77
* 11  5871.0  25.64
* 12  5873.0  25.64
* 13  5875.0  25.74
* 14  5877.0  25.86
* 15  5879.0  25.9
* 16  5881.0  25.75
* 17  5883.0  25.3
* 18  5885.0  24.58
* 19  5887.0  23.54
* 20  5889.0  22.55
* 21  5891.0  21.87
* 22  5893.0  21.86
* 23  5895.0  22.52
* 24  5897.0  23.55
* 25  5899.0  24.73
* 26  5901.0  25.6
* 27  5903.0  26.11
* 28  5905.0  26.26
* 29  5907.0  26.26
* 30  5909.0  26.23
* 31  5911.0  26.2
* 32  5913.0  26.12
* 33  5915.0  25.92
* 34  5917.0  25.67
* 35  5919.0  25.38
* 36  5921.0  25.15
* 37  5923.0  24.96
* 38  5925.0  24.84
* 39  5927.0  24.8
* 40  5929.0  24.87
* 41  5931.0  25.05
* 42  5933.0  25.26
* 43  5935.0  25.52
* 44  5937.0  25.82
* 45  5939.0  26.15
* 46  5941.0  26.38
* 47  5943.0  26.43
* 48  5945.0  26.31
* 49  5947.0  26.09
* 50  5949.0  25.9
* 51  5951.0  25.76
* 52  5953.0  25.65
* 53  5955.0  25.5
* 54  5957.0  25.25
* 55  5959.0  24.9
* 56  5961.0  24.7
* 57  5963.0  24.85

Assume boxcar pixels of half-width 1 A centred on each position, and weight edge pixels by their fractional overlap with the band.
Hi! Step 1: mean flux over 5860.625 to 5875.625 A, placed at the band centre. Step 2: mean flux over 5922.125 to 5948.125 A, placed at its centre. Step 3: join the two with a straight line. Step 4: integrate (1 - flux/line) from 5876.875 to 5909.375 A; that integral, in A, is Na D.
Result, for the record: 1.5 A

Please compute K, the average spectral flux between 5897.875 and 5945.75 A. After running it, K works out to 25.7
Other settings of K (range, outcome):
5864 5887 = 25.6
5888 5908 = 24.1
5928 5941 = 25.5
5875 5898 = 24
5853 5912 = 25.1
